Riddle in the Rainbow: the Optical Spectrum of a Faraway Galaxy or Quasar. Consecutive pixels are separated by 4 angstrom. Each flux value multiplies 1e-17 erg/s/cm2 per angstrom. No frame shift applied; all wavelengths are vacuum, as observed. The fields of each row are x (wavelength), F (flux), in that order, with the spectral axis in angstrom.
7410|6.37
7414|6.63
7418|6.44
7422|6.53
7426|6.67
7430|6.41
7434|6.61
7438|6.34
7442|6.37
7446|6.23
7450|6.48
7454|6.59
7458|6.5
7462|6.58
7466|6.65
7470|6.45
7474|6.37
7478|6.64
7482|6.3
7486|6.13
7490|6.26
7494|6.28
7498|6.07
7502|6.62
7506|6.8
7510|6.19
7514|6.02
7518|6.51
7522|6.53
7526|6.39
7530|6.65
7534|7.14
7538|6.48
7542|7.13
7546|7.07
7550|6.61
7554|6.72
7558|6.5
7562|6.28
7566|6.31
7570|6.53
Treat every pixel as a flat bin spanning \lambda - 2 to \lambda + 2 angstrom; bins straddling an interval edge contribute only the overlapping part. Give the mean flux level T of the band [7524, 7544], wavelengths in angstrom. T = 6.76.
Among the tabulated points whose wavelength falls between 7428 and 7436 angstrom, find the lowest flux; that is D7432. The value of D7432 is 6.41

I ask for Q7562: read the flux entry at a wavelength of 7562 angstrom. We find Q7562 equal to 6.28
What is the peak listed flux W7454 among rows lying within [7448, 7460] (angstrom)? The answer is 6.59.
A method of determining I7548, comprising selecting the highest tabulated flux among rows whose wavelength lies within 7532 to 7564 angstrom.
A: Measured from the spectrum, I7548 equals 7.14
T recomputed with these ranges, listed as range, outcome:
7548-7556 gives 6.67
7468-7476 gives 6.41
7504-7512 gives 6.5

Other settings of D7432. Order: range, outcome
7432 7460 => 6.23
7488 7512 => 6.07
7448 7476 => 6.37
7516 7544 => 6.39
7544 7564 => 6.28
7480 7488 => 6.13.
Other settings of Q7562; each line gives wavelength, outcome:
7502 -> 6.62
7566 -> 6.31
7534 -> 7.14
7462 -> 6.58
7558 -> 6.5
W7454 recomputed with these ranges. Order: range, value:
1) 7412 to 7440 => 6.67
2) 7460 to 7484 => 6.65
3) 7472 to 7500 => 6.64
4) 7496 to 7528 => 6.8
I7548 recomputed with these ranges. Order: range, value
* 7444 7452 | 6.48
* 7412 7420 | 6.63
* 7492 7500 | 6.28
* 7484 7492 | 6.26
